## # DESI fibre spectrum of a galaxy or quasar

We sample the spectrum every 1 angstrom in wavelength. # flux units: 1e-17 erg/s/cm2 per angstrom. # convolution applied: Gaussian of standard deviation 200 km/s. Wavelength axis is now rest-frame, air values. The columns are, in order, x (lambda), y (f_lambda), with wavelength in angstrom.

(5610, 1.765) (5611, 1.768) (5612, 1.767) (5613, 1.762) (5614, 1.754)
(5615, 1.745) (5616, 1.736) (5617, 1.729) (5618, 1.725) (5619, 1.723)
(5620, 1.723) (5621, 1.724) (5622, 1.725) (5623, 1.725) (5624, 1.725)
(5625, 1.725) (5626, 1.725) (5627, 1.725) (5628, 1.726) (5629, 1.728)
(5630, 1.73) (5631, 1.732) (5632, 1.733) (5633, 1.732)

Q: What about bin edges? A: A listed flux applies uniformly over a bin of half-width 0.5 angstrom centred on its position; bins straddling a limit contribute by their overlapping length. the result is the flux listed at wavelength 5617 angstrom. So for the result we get 1.729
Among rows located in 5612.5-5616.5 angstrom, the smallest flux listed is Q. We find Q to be 1.736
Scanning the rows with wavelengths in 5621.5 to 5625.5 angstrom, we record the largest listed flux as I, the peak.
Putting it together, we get 1.725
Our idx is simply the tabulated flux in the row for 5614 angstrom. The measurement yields 1.754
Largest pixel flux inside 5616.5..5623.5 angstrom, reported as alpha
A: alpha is 1.729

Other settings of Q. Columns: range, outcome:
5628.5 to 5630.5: 1.728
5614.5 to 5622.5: 1.723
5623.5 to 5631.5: 1.725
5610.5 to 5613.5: 1.762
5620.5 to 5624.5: 1.724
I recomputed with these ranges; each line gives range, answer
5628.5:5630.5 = 1.73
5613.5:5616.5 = 1.754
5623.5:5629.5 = 1.728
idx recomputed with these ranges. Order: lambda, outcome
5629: 1.728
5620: 1.723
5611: 1.768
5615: 1.745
